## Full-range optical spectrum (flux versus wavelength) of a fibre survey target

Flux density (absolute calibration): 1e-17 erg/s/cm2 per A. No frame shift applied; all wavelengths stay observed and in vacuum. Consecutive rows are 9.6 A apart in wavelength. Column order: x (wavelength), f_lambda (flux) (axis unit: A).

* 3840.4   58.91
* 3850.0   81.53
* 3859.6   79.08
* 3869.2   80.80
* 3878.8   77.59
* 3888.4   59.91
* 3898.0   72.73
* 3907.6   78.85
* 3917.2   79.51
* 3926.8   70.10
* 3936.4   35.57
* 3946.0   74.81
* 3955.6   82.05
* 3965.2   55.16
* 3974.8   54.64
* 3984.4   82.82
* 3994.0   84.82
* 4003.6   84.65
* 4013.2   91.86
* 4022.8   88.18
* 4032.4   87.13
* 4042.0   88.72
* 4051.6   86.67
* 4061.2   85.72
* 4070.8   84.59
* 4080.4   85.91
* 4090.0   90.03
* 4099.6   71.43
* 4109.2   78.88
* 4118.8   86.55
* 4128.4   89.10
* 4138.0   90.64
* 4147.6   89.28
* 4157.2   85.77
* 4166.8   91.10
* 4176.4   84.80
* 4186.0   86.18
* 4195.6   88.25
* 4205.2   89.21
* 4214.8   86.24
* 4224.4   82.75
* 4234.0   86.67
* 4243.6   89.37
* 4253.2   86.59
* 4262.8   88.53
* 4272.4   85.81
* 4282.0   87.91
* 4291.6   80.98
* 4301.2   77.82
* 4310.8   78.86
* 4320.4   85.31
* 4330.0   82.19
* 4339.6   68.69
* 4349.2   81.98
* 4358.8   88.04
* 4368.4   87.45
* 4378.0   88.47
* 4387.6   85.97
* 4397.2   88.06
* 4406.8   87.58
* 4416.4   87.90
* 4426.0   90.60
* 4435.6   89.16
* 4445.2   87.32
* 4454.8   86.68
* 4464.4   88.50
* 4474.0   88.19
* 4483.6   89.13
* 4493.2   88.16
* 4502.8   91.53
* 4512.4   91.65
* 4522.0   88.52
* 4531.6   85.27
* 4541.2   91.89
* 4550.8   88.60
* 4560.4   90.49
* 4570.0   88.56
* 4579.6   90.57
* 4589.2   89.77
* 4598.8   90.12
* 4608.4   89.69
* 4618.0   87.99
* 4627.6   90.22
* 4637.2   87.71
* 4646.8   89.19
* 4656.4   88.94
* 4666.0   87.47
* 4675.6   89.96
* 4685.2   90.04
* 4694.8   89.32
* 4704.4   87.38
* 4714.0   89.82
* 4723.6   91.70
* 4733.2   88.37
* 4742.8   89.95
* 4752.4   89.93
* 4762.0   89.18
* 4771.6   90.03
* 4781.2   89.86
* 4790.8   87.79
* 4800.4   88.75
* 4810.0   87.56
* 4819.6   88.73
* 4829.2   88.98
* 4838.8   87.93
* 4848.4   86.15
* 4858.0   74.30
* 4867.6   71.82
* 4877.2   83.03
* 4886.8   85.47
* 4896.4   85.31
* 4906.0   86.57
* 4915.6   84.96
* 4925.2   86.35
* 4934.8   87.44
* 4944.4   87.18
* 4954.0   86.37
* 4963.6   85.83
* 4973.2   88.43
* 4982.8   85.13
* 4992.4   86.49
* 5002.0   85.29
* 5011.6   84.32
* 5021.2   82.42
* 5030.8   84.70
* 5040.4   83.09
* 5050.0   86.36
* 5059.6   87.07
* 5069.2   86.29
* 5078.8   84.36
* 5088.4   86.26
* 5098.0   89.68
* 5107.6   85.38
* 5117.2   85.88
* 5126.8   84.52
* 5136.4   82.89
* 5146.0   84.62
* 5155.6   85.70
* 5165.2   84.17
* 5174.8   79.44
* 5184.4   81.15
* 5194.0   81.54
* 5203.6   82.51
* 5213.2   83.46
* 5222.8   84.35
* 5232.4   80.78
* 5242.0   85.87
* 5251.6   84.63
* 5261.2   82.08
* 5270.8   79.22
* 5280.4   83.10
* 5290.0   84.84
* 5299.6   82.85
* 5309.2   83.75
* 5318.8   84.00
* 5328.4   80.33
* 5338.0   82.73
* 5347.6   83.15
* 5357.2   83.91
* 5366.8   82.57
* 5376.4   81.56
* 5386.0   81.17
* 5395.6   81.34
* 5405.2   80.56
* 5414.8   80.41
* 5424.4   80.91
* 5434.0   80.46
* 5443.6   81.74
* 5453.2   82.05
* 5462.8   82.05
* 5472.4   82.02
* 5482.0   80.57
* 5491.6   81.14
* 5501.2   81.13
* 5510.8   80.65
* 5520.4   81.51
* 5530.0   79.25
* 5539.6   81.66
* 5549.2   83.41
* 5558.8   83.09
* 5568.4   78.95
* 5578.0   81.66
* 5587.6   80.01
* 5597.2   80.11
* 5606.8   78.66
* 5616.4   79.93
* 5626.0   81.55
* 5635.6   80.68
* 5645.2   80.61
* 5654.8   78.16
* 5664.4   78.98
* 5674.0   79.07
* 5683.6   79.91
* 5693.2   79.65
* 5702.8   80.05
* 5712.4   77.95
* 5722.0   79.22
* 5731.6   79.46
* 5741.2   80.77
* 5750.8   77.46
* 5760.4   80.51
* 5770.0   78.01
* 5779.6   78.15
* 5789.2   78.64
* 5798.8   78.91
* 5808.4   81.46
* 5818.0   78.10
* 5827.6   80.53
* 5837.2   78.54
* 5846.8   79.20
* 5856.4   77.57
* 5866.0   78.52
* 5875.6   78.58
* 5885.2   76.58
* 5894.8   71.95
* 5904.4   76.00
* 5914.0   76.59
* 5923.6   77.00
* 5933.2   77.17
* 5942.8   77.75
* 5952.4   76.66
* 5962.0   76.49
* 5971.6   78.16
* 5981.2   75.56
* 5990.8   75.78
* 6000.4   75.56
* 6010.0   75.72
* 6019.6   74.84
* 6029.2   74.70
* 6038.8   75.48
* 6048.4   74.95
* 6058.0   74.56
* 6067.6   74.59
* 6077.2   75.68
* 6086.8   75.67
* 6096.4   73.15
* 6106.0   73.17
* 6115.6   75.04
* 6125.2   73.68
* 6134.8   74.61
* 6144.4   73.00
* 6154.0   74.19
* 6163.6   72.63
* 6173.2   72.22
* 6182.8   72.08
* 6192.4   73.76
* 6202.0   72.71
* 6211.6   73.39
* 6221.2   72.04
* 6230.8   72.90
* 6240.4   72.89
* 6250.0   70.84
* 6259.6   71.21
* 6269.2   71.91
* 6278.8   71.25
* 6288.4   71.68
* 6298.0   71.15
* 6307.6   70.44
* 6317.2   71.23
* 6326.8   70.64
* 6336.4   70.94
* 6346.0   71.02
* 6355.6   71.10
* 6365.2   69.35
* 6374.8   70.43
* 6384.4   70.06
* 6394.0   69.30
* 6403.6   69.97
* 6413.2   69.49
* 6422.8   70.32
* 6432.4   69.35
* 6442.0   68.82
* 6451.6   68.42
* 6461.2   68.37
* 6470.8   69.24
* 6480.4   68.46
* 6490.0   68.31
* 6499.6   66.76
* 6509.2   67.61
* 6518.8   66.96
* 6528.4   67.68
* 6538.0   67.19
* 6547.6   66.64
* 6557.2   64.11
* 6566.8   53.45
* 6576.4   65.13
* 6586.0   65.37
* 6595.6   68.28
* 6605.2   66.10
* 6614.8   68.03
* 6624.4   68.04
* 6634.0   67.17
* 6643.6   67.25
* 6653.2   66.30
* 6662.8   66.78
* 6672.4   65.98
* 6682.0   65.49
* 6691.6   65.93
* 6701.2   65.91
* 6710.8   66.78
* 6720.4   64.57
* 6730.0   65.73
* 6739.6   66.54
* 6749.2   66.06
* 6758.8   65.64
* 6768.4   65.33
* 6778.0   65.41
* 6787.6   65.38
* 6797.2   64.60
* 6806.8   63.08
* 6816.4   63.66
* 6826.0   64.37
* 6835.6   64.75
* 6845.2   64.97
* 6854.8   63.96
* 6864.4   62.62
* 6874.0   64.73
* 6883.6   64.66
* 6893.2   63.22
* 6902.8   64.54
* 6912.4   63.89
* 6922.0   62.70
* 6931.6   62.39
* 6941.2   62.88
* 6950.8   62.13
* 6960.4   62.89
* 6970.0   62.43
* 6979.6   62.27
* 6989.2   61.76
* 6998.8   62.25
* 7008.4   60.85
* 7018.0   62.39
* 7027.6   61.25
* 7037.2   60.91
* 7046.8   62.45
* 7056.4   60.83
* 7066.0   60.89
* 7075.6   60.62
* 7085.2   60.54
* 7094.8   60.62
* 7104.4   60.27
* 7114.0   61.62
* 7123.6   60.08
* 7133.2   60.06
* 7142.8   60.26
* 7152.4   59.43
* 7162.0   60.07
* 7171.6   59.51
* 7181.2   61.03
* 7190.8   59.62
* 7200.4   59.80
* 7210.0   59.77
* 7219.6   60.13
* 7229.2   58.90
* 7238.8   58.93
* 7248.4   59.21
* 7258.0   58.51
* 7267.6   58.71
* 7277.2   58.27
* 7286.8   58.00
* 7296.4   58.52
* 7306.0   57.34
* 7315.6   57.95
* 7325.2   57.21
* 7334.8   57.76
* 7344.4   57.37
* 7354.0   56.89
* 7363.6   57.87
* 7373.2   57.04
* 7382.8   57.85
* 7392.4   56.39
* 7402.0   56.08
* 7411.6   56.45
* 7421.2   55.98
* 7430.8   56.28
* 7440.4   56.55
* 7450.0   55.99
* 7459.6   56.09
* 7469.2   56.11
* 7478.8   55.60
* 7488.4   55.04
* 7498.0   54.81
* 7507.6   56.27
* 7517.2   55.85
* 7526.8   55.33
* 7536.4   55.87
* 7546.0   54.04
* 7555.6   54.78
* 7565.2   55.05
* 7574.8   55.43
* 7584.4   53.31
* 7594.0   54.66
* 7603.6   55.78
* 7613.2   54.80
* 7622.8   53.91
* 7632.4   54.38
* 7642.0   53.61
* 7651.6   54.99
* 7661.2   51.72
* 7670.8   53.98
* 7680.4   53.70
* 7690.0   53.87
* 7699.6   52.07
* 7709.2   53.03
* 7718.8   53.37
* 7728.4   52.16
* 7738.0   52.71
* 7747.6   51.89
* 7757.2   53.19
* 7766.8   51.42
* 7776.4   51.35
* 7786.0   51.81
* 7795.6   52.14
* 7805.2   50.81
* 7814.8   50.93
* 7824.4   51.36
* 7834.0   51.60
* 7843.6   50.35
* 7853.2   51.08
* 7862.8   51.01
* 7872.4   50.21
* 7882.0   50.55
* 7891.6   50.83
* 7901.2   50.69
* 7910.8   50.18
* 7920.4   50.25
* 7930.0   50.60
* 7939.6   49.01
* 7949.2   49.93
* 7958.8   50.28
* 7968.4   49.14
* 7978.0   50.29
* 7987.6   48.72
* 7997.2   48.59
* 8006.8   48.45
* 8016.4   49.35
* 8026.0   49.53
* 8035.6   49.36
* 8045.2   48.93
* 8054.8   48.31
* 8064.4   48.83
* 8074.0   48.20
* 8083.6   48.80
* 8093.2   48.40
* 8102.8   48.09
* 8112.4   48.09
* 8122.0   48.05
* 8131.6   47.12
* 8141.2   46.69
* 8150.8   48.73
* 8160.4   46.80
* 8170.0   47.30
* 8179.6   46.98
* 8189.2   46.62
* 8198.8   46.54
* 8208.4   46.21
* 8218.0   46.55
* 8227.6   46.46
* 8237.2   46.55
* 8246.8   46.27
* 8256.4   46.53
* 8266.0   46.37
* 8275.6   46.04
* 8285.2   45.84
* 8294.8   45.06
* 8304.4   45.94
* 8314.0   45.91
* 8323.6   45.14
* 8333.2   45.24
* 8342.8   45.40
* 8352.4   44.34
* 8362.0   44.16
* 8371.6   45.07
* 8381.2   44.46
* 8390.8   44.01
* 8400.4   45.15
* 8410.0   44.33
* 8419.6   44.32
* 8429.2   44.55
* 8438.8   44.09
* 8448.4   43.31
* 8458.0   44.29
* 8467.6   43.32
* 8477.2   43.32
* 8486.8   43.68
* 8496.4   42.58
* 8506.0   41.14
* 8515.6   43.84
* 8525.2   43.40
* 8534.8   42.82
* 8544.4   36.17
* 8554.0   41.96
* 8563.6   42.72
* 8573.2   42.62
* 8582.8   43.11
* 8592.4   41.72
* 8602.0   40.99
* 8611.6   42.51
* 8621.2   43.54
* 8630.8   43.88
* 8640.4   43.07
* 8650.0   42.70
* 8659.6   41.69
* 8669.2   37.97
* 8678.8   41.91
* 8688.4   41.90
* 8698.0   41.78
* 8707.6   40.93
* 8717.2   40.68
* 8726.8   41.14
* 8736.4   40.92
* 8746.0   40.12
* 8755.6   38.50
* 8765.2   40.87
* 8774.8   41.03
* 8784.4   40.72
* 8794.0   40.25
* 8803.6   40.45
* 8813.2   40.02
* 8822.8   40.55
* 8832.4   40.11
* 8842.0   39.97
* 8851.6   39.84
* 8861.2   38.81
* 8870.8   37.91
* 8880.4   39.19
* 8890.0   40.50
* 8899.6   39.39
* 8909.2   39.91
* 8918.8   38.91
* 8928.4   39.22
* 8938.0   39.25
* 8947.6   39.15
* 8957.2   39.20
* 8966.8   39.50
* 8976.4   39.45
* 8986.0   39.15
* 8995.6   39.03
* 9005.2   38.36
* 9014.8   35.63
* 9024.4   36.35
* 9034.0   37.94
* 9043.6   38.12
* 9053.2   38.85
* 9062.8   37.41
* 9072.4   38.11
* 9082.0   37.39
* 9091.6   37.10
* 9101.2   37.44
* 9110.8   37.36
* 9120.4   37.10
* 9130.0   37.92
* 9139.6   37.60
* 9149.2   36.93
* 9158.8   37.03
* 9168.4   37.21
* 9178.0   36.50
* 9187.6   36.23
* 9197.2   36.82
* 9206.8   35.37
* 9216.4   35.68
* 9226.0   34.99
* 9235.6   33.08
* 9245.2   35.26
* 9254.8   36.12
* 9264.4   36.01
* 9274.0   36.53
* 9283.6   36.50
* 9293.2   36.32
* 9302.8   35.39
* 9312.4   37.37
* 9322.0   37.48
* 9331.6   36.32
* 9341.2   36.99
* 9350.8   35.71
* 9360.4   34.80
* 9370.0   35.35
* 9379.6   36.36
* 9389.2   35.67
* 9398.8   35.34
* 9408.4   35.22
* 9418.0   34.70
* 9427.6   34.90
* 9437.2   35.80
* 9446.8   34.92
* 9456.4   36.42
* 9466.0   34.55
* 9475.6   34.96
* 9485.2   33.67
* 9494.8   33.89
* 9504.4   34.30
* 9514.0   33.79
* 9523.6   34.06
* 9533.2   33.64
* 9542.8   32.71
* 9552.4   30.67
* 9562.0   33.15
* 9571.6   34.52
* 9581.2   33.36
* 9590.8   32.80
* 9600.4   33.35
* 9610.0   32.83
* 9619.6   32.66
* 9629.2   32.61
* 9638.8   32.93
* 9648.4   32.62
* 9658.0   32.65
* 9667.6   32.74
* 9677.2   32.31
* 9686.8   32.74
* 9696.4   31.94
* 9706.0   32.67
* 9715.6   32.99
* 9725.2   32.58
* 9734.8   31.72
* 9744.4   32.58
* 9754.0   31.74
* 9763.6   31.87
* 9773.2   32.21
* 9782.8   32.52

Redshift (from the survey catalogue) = 0.00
